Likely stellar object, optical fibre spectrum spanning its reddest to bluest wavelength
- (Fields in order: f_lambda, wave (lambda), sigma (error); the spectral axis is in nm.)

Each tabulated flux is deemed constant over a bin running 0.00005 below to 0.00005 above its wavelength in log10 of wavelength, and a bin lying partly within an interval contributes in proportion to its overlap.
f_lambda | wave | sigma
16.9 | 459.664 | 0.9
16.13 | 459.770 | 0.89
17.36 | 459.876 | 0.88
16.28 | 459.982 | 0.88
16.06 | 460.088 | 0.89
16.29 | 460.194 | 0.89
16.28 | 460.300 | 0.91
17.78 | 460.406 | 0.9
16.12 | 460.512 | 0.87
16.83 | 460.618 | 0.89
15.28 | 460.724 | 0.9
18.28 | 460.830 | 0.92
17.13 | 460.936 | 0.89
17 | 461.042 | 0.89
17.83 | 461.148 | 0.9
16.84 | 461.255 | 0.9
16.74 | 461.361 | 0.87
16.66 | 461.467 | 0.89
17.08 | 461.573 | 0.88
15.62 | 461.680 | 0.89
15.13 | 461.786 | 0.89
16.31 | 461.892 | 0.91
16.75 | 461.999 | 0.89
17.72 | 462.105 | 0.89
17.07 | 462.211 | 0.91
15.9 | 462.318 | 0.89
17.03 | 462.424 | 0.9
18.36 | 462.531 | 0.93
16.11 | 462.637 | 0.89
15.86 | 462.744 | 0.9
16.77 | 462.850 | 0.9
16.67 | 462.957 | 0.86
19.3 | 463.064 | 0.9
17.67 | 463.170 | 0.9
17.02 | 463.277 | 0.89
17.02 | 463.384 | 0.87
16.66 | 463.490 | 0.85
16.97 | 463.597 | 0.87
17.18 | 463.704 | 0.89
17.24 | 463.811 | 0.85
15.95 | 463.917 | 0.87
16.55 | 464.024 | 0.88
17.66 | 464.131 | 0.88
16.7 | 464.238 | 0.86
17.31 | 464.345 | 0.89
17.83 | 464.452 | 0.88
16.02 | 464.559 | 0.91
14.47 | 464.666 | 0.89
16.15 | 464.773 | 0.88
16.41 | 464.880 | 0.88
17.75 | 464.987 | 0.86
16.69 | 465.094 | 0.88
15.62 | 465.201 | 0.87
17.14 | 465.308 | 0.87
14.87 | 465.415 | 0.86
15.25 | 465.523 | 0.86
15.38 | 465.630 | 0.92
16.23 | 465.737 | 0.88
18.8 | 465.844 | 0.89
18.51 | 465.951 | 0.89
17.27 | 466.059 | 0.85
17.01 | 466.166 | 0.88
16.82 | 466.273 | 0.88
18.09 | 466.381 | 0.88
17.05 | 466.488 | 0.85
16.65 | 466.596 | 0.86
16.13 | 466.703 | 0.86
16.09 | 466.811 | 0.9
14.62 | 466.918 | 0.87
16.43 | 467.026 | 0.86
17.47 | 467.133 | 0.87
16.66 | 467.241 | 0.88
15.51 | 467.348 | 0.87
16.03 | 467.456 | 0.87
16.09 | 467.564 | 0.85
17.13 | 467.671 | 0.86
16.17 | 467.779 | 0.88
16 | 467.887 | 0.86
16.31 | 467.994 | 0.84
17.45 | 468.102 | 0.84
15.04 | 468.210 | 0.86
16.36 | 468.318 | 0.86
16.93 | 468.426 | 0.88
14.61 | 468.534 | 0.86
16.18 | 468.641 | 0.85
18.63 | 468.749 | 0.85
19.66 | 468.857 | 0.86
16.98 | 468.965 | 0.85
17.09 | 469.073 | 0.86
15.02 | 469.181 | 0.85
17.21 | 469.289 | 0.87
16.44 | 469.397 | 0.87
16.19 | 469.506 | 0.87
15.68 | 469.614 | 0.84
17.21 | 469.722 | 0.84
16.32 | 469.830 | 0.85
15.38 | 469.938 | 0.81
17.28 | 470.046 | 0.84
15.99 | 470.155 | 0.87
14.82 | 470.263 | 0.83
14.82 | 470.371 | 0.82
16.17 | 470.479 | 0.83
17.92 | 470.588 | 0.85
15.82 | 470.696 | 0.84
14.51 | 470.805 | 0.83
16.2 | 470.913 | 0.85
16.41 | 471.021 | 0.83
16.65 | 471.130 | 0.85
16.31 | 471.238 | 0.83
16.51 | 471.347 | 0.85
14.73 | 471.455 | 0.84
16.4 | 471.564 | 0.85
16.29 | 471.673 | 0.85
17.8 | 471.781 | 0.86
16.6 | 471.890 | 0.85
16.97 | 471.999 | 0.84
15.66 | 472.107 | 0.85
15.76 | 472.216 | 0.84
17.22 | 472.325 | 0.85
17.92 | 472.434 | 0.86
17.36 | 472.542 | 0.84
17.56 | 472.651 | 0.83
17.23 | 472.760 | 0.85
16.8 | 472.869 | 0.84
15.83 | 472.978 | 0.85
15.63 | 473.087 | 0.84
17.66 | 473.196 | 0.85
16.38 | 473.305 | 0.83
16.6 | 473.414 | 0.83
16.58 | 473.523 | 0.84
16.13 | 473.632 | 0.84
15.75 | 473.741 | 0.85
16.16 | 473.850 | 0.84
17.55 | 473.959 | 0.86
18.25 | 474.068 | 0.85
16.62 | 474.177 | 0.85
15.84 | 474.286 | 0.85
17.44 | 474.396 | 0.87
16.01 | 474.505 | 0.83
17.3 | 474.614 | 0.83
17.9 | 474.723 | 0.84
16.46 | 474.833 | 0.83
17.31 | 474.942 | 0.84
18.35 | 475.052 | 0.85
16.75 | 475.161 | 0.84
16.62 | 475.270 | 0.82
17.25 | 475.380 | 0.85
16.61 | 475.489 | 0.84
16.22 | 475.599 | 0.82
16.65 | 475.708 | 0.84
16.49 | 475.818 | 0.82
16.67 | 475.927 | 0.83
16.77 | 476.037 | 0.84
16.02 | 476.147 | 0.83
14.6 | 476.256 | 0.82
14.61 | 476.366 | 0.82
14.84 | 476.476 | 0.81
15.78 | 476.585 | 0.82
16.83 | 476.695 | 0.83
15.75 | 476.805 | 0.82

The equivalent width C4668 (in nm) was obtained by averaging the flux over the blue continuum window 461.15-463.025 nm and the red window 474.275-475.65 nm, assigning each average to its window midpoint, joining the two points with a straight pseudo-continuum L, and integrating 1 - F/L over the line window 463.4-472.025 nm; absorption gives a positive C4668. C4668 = 0.16 nm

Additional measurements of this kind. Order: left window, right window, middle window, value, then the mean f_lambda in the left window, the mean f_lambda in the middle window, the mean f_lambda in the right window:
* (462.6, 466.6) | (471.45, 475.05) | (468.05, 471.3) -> 0.08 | 16.8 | 16.4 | 16.8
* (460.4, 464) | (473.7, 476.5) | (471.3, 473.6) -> 0.00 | 16.9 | 16.6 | 16.6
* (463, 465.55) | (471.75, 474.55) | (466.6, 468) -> 0.04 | 16.7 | 16.2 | 16.7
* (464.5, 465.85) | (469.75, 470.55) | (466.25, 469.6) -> -0.11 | 16.1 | 16.5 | 15.9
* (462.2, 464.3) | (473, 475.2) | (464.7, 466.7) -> 0.03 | 17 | 16.7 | 16.8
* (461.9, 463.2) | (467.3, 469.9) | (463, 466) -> 0.02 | 17.1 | 16.8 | 16.5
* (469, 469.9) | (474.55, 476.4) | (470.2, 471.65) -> 0.04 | 16.4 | 16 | 16.6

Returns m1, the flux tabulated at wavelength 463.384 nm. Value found 17.02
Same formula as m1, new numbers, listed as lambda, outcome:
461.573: 17.08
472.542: 17.36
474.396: 17.44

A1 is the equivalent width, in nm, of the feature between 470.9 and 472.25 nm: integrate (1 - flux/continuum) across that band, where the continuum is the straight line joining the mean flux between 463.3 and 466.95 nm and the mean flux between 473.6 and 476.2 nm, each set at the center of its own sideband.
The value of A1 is 0.03 nm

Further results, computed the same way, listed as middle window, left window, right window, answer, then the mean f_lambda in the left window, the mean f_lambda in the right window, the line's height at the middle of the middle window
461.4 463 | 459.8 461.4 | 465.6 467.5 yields 0.017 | 16.8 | 16.7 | 16.8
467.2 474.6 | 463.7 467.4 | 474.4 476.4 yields 0.063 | 16.6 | 16.6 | 16.6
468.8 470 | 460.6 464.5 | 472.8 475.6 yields 0.013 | 16.9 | 16.8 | 16.8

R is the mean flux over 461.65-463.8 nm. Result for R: 16.9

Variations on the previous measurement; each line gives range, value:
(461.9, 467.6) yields 16.7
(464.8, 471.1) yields 16.5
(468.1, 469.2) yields 16.7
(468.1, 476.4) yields 16.5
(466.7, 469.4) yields 16.5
